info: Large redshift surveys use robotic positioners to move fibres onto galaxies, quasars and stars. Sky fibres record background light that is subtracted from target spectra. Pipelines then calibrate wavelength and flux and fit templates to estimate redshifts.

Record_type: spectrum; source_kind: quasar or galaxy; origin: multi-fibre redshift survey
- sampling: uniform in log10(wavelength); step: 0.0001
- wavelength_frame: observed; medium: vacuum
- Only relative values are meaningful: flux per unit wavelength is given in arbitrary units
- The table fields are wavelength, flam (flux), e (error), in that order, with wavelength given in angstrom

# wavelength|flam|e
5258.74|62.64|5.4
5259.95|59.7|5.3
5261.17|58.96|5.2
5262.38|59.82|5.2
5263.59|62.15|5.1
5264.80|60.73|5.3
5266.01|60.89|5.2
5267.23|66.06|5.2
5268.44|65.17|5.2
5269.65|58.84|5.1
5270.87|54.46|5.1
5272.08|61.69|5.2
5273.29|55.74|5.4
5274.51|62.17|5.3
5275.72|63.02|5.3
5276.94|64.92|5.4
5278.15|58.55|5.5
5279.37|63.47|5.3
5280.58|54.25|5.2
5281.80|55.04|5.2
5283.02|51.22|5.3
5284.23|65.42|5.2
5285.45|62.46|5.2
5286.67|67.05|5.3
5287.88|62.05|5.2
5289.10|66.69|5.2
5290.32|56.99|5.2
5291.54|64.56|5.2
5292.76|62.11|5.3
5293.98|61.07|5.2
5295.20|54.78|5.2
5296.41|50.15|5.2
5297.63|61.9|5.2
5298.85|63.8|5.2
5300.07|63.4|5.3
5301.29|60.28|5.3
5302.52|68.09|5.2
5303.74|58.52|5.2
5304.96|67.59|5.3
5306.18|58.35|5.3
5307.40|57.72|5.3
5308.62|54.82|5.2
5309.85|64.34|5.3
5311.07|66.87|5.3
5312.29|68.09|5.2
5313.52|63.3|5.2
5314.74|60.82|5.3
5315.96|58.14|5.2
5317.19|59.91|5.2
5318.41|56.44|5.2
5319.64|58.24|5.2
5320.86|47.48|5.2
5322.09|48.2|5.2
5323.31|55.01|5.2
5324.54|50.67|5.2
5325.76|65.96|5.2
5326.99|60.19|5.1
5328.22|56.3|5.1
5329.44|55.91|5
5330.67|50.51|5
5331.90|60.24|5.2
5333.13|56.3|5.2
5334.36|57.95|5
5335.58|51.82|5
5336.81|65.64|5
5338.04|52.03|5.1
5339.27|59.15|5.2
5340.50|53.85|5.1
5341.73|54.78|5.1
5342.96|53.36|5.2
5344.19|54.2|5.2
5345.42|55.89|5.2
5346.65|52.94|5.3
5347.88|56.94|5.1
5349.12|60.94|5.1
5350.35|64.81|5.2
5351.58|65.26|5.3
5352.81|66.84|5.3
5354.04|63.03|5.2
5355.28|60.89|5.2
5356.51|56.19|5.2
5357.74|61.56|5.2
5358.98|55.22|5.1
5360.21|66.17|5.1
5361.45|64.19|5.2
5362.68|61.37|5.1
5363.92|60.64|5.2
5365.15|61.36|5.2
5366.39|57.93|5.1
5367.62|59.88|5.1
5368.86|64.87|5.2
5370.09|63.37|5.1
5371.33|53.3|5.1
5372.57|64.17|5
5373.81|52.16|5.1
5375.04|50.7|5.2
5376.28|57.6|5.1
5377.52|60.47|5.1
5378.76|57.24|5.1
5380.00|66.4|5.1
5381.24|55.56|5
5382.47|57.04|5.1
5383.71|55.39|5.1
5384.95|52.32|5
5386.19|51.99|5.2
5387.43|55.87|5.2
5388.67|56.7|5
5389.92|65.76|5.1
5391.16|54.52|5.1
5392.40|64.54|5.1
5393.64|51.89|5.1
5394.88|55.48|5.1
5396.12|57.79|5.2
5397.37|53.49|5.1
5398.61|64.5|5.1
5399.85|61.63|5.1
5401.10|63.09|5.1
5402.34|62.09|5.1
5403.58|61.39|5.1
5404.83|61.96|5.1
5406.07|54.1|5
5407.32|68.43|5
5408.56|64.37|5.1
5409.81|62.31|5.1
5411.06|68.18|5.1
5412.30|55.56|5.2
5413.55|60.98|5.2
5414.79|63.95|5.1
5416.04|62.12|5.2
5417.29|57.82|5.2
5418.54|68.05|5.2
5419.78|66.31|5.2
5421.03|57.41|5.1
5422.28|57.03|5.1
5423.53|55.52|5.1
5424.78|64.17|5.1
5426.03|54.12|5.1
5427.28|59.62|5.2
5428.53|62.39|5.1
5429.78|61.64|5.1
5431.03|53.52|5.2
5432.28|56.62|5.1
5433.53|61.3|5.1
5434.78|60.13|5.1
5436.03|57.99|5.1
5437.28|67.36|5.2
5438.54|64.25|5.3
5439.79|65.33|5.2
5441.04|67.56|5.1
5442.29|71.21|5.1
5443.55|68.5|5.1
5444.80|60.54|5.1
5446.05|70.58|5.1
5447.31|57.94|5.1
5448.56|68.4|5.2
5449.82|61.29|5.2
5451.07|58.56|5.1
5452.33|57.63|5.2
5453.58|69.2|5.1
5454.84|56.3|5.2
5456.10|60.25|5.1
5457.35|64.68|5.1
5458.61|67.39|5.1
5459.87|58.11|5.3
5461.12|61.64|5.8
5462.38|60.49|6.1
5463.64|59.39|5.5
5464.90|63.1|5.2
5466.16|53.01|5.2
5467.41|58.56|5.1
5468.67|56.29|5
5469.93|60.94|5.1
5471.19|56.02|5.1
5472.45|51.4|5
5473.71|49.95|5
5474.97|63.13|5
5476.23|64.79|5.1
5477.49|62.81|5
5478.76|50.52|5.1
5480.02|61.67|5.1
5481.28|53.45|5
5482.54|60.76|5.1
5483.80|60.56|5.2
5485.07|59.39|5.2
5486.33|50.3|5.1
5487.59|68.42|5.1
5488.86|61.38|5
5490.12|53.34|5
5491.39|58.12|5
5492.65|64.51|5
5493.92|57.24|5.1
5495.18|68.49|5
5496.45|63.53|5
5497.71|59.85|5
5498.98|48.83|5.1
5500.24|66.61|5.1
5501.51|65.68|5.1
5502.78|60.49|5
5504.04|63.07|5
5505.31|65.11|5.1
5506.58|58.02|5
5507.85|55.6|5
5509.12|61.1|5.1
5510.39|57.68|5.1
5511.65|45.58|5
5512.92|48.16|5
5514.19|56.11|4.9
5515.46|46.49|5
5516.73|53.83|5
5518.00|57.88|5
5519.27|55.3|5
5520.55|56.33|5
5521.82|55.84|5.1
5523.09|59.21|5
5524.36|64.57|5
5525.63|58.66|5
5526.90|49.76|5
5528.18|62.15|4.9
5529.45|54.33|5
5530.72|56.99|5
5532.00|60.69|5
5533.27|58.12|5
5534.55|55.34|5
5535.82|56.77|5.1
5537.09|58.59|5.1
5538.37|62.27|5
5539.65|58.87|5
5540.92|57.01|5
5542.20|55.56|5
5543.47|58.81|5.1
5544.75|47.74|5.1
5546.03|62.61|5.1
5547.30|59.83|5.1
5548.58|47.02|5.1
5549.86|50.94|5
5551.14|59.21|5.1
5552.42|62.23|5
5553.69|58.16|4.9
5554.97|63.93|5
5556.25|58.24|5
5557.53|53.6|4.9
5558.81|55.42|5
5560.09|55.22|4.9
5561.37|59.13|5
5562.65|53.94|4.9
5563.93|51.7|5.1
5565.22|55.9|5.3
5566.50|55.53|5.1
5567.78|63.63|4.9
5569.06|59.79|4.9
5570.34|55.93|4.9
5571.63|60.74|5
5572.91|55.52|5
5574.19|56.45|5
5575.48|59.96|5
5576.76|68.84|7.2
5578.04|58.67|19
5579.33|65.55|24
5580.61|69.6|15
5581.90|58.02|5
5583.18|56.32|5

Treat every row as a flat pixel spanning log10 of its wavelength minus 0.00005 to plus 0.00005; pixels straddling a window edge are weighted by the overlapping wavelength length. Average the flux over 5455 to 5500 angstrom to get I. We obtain 59.2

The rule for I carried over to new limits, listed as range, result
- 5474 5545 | 58.1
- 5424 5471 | 61.6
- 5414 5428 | 60.6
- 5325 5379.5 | 58.7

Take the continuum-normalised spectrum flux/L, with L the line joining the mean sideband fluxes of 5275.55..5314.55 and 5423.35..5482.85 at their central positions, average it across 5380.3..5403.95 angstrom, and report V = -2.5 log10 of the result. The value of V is 0.05 mag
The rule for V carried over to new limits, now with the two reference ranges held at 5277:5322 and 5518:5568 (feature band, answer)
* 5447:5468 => -0.051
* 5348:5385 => -0.010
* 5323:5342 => 0.059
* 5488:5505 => -0.061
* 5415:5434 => -0.023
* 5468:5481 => 0.007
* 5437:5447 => -0.142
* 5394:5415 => -0.037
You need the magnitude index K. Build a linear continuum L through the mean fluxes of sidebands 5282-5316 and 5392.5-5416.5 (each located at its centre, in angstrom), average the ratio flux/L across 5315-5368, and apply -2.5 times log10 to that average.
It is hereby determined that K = 0.06 mag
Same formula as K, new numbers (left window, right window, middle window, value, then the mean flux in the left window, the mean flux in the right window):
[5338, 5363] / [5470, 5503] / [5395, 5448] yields -0.04 mag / 59.2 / 59.3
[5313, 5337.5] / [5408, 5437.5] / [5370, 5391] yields 0.03 mag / 56.9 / 60.7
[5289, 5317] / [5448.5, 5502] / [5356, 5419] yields 0.02 mag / 61.3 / 59.8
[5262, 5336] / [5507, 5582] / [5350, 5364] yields -0.06 mag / 59.7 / 57.3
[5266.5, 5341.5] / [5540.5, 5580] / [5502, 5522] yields 0.04 mag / 59.4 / 57.7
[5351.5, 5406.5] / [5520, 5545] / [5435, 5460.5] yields -0.09 mag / 59.2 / 57.5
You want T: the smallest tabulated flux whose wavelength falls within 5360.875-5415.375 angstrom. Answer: 50.7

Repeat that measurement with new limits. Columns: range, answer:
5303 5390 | 47.48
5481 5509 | 48.83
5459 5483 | 49.95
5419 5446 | 53.52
